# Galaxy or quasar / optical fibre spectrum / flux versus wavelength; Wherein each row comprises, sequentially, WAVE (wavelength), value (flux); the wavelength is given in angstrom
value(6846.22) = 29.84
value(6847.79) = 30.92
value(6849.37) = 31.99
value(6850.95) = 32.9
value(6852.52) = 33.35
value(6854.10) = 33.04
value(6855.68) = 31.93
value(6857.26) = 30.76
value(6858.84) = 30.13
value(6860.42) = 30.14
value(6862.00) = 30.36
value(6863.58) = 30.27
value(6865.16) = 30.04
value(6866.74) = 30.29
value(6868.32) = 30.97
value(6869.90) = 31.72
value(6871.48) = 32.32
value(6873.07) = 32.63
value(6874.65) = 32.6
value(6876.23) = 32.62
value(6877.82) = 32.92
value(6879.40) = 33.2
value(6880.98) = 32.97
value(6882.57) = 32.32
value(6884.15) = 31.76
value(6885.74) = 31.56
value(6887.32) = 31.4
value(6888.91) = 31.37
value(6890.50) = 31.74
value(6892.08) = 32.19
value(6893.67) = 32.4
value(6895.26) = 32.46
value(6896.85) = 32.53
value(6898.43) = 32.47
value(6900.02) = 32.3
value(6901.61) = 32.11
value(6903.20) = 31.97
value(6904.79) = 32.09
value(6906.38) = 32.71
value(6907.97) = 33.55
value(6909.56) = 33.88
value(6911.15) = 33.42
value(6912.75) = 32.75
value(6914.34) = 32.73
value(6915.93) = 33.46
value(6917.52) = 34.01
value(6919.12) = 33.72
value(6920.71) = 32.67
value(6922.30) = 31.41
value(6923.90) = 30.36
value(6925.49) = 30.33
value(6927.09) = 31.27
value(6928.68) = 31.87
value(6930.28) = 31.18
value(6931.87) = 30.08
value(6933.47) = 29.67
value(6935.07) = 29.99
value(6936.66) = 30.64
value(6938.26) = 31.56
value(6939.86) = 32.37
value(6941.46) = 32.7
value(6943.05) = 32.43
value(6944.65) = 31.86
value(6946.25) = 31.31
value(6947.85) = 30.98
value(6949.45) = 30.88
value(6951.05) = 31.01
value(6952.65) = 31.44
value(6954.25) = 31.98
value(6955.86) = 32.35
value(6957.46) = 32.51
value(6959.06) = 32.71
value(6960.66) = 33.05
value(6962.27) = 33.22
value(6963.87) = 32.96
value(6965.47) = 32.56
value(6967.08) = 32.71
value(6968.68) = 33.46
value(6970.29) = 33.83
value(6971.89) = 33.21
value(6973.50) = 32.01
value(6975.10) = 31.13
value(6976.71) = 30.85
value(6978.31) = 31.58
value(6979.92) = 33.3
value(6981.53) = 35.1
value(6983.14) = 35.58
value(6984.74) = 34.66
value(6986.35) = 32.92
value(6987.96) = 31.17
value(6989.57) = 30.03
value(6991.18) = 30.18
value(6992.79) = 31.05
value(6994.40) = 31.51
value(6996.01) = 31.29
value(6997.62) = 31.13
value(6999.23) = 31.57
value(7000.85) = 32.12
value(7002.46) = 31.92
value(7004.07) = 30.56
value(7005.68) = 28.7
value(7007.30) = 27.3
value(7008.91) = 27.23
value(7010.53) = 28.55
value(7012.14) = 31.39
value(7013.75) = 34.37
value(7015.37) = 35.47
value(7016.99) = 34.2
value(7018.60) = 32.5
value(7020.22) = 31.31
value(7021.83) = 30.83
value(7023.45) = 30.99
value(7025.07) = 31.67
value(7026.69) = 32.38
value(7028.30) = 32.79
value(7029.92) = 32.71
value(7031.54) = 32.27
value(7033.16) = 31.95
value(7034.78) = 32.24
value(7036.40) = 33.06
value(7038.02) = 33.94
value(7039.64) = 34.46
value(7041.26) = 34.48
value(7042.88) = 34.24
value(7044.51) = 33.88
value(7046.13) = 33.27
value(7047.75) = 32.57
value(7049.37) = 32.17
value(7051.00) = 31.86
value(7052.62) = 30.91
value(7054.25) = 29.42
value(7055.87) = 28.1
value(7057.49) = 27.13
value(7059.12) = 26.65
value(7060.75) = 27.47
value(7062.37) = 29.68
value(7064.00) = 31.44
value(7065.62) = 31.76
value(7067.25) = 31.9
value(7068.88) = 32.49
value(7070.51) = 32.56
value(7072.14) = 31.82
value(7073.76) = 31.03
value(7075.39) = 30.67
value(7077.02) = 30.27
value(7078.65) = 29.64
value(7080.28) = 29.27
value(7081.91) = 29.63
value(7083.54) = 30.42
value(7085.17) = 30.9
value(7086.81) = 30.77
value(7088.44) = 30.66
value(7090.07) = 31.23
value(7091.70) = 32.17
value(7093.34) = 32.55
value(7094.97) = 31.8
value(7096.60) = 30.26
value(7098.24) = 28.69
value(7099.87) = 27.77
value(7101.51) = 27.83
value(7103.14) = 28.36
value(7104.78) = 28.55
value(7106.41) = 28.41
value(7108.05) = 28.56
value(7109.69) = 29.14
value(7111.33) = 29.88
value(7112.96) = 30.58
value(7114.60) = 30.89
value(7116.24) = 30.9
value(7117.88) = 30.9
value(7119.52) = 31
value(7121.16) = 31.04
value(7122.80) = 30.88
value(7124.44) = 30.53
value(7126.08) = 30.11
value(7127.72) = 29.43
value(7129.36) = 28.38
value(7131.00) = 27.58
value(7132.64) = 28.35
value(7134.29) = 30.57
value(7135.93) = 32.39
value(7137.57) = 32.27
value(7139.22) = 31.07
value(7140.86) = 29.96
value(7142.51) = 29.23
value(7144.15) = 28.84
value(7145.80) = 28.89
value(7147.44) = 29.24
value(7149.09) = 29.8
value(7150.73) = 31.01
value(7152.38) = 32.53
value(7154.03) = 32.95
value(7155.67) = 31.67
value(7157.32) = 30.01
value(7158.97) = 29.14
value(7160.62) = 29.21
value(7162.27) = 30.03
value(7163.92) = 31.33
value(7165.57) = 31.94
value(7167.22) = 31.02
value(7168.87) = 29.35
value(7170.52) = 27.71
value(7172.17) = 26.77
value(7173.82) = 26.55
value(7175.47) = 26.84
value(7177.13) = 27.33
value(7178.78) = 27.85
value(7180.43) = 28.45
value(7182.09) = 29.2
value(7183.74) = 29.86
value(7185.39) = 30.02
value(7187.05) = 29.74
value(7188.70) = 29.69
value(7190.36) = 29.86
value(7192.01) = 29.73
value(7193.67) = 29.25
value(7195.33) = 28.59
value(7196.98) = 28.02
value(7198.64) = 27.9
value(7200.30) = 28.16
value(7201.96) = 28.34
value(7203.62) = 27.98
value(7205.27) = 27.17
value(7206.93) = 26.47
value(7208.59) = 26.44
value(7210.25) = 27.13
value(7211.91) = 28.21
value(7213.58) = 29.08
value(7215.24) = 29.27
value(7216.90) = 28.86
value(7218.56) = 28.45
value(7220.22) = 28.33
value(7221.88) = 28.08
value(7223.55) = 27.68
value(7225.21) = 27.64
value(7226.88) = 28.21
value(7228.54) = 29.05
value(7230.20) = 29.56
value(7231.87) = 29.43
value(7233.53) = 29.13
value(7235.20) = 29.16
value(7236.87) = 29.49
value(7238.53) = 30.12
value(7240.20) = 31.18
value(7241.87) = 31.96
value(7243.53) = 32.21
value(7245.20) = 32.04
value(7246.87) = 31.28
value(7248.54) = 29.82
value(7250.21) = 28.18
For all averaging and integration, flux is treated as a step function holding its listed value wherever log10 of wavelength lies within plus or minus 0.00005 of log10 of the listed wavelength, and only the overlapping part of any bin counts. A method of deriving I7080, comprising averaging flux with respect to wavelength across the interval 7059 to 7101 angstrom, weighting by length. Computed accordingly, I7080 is 30.6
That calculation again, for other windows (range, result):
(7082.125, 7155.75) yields 30.2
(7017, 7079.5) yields 31.6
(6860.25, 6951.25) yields 31.9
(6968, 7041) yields 32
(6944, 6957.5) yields 31.5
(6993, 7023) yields 31.2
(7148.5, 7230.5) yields 28.9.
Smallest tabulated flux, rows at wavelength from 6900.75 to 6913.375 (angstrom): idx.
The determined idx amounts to 31.97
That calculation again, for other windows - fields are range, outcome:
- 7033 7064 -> 26.65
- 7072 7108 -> 27.77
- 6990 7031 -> 27.23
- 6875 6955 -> 29.67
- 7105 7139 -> 27.58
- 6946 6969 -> 30.88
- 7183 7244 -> 26.44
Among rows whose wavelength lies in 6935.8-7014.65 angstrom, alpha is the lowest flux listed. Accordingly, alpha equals 27.23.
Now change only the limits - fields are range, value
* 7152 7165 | 29.14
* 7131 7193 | 26.55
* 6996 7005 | 30.56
